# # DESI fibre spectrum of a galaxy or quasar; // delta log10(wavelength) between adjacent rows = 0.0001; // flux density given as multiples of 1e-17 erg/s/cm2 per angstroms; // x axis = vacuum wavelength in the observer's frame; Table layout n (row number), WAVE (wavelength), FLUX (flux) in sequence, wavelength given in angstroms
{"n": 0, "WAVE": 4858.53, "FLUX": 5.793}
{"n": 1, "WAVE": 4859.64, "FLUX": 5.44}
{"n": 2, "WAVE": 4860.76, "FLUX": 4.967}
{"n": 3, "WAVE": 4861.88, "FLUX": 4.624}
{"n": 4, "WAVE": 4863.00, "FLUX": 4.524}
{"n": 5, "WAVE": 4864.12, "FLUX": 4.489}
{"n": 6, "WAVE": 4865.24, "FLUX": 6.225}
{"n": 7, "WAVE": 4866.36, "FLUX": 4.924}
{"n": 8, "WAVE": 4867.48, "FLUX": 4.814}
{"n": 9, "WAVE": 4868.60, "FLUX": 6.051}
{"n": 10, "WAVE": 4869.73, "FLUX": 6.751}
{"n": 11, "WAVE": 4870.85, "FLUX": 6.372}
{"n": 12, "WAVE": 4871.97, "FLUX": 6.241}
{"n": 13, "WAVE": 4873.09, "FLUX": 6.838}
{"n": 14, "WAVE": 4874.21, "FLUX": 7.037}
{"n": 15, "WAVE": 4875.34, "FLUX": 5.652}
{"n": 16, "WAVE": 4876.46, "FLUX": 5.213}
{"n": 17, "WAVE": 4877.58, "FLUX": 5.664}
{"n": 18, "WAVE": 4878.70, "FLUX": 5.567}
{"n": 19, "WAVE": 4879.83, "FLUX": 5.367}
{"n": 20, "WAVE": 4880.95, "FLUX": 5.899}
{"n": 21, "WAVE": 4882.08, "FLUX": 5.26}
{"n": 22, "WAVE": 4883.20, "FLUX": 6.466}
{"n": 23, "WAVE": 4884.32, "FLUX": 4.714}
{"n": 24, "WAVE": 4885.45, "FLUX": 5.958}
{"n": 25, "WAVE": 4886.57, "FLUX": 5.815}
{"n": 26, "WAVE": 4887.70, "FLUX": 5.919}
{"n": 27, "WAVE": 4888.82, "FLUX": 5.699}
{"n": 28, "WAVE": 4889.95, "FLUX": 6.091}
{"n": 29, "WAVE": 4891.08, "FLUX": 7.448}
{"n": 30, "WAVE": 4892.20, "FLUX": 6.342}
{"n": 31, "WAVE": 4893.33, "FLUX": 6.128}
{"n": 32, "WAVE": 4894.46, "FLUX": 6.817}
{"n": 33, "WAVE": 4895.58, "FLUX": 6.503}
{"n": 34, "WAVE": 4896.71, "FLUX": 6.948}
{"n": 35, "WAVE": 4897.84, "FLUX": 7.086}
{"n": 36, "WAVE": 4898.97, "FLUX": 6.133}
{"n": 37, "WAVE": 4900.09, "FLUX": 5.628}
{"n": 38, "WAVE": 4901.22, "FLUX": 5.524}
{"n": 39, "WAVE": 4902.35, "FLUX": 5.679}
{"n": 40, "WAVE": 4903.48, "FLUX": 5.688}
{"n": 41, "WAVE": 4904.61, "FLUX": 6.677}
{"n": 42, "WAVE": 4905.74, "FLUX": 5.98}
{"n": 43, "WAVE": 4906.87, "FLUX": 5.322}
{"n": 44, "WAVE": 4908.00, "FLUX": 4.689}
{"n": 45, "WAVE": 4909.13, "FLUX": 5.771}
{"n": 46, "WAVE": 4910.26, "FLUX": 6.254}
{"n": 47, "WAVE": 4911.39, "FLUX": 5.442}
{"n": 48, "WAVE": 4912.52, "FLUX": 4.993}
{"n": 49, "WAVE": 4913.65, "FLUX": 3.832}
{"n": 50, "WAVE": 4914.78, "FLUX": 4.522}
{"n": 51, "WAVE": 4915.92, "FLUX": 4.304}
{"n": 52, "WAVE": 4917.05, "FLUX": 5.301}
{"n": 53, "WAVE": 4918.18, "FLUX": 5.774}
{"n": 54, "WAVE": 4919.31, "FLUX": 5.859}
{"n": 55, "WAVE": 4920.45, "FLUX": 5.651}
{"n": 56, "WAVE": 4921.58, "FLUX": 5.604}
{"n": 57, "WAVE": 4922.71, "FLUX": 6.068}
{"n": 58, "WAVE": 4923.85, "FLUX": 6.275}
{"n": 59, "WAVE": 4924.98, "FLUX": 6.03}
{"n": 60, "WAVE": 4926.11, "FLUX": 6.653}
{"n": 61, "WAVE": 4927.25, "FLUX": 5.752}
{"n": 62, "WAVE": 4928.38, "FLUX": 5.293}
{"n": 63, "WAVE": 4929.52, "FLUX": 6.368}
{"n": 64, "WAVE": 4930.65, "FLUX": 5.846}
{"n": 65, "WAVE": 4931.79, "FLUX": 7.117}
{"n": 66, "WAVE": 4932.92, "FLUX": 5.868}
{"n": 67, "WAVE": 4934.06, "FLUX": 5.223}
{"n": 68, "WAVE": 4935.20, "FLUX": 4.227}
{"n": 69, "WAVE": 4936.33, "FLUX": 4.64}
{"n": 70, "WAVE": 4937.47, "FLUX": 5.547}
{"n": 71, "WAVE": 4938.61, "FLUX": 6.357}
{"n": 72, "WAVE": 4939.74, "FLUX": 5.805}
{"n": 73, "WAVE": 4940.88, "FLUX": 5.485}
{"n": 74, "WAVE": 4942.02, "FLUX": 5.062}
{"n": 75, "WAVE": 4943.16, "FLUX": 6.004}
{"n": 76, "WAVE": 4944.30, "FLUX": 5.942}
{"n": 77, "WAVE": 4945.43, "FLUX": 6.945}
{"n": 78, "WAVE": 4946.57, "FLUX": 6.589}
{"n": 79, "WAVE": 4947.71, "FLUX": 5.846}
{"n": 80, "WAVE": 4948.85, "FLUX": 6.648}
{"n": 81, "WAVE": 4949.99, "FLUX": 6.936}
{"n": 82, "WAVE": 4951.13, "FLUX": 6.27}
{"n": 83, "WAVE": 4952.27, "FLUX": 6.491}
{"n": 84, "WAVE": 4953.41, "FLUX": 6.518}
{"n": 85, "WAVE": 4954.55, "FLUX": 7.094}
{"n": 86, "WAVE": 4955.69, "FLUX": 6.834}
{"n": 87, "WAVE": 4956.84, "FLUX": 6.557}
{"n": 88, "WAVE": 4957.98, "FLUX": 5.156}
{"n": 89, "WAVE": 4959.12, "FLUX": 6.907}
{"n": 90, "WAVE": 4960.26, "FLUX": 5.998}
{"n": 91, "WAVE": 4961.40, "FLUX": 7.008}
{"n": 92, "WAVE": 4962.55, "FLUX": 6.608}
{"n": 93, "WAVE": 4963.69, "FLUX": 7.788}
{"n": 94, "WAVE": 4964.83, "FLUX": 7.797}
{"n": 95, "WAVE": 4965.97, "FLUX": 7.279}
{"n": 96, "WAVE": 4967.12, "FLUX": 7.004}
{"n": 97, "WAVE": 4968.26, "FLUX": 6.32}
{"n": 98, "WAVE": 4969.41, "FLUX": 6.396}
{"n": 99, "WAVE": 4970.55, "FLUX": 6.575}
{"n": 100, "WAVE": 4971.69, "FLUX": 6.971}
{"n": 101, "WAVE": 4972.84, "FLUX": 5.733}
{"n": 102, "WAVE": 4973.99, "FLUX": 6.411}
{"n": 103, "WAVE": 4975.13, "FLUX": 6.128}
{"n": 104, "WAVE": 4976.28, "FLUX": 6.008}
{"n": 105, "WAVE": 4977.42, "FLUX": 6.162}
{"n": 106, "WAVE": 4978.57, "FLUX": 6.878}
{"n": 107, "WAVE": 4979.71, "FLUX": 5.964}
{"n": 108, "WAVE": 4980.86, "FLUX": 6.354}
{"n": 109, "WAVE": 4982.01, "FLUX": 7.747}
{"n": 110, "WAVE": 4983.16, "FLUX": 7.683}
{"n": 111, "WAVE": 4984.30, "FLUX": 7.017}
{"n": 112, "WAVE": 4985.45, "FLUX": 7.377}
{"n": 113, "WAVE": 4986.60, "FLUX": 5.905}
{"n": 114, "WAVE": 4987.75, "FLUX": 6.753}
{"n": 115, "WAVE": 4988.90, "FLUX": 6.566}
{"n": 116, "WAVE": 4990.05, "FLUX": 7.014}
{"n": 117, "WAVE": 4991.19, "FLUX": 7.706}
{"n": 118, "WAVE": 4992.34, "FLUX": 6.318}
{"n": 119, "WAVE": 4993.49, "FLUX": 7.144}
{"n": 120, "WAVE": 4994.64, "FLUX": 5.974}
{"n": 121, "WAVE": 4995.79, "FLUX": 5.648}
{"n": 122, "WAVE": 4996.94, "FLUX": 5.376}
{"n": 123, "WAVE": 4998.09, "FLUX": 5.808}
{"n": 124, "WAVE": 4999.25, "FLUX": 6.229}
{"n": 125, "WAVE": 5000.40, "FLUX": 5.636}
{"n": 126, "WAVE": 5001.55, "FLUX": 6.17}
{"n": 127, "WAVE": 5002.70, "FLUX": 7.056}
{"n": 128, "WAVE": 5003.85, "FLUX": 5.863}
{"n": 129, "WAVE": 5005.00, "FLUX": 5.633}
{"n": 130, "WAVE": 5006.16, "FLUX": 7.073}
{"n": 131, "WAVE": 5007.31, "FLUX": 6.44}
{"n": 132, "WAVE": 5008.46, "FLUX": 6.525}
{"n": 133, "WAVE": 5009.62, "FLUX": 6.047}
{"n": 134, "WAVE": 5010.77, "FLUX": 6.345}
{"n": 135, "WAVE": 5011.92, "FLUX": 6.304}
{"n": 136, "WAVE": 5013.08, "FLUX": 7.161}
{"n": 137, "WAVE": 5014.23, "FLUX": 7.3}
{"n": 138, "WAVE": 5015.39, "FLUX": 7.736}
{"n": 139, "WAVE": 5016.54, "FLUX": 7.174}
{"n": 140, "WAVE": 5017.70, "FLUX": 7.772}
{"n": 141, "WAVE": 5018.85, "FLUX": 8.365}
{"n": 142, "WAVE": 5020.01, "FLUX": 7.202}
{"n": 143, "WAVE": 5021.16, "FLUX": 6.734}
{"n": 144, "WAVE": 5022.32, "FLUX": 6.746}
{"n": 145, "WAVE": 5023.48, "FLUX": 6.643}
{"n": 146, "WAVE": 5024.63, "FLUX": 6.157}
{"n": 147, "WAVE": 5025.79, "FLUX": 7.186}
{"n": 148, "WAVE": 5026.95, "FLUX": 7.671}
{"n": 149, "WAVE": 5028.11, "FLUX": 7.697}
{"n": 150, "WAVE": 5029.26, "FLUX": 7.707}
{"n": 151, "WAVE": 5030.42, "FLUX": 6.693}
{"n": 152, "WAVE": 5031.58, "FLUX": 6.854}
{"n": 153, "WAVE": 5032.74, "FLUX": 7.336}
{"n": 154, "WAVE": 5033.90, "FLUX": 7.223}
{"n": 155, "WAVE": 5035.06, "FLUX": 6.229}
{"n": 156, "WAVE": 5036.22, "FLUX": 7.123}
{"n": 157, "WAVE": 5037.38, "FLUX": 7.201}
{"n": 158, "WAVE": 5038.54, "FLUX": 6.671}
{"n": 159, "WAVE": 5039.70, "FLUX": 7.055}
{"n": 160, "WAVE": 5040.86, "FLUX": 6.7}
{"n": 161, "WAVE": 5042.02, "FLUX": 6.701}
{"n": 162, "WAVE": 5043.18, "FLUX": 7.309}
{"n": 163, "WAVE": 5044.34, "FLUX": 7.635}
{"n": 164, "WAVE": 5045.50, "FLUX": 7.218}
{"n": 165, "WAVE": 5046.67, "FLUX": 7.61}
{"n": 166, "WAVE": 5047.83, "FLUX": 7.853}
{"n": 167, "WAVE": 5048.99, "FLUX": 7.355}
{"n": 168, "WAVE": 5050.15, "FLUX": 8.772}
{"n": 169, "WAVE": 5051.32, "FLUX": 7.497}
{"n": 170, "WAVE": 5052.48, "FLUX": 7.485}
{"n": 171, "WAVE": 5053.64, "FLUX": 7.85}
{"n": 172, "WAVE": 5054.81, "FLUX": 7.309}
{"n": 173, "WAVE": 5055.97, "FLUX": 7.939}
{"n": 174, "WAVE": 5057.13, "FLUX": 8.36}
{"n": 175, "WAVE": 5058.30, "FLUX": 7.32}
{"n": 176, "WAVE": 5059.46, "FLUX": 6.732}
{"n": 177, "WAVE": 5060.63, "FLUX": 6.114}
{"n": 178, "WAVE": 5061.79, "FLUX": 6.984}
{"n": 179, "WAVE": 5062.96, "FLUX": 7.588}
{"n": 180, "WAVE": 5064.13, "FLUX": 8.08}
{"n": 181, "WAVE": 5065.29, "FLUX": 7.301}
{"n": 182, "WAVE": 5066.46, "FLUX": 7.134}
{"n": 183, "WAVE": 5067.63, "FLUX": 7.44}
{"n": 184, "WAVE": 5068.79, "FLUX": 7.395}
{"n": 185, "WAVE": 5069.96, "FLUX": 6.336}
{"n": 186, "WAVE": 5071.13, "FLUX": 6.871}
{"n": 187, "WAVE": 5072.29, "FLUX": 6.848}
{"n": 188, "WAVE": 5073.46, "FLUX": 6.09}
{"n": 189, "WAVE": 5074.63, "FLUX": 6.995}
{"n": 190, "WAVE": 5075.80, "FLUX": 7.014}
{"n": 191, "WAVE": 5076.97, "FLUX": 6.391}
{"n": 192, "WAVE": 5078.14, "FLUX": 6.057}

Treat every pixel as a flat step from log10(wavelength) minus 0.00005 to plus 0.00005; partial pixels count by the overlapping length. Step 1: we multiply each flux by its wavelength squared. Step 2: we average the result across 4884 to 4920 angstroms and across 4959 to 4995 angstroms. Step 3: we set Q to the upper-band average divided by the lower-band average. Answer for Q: 1.20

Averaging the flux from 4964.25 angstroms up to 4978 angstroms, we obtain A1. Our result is 6.57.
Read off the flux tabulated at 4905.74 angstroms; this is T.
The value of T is 5.98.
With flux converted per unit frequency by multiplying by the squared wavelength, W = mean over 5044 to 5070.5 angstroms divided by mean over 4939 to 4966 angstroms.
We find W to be 1.20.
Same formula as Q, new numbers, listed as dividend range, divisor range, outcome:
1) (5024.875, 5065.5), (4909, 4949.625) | 1.34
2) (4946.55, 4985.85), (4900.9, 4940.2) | 1.21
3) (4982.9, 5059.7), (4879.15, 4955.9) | 1.23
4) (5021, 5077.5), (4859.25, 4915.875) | 1.33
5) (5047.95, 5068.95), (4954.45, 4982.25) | 1.18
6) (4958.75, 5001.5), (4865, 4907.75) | 1.14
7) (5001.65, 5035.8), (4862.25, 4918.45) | 1.26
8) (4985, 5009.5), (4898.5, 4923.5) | 1.20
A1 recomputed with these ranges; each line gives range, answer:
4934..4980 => 6.31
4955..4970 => 6.74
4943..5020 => 6.62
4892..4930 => 5.78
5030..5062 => 7.26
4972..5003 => 6.47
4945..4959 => 6.5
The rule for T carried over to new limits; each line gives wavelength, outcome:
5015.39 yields 7.736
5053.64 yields 7.85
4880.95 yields 5.899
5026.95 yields 7.671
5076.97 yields 6.391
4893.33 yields 6.128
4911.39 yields 5.442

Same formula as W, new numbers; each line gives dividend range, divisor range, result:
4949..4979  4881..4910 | 1.13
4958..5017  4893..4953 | 1.16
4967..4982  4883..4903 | 1.08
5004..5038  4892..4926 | 1.26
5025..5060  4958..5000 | 1.14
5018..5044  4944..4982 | 1.11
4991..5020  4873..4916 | 1.18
